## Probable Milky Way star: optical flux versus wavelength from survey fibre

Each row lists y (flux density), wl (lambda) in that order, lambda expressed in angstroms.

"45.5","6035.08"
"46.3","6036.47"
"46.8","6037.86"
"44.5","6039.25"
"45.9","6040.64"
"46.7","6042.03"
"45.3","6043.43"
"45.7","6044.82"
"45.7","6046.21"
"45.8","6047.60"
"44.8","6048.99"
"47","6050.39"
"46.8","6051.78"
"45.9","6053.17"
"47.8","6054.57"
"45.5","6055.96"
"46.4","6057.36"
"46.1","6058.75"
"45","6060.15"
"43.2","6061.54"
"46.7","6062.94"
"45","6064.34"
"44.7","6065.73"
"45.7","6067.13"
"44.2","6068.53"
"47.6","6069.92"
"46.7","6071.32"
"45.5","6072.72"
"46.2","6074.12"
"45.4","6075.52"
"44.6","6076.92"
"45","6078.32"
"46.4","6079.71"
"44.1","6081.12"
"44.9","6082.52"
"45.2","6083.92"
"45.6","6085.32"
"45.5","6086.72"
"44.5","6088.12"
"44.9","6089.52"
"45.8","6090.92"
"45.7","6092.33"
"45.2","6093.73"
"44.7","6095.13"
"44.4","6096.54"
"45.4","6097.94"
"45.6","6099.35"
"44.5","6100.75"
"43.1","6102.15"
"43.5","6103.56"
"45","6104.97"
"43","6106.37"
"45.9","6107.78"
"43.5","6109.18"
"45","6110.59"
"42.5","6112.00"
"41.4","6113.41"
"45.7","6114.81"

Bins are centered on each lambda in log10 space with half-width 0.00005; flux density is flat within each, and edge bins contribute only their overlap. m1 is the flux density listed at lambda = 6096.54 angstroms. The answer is 44.4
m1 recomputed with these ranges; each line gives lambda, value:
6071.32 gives 46.7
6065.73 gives 44.7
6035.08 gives 45.5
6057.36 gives 46.4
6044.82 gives 45.7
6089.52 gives 44.9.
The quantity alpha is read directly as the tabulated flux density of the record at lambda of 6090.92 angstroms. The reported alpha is 45.8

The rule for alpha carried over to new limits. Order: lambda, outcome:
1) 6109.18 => 43.5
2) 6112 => 42.5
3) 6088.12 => 44.5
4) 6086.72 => 45.5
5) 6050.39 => 47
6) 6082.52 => 44.9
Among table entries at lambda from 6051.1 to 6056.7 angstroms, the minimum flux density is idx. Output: 45.5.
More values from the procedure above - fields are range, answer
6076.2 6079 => 44.6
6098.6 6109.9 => 43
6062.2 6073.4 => 44.2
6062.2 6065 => 45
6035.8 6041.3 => 44.5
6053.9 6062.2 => 43.2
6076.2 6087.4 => 44.1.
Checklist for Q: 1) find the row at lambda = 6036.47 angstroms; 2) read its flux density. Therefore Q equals 46.3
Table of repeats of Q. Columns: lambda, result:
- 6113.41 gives 41.4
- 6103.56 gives 43.5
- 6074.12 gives 46.2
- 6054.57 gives 47.8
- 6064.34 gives 45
